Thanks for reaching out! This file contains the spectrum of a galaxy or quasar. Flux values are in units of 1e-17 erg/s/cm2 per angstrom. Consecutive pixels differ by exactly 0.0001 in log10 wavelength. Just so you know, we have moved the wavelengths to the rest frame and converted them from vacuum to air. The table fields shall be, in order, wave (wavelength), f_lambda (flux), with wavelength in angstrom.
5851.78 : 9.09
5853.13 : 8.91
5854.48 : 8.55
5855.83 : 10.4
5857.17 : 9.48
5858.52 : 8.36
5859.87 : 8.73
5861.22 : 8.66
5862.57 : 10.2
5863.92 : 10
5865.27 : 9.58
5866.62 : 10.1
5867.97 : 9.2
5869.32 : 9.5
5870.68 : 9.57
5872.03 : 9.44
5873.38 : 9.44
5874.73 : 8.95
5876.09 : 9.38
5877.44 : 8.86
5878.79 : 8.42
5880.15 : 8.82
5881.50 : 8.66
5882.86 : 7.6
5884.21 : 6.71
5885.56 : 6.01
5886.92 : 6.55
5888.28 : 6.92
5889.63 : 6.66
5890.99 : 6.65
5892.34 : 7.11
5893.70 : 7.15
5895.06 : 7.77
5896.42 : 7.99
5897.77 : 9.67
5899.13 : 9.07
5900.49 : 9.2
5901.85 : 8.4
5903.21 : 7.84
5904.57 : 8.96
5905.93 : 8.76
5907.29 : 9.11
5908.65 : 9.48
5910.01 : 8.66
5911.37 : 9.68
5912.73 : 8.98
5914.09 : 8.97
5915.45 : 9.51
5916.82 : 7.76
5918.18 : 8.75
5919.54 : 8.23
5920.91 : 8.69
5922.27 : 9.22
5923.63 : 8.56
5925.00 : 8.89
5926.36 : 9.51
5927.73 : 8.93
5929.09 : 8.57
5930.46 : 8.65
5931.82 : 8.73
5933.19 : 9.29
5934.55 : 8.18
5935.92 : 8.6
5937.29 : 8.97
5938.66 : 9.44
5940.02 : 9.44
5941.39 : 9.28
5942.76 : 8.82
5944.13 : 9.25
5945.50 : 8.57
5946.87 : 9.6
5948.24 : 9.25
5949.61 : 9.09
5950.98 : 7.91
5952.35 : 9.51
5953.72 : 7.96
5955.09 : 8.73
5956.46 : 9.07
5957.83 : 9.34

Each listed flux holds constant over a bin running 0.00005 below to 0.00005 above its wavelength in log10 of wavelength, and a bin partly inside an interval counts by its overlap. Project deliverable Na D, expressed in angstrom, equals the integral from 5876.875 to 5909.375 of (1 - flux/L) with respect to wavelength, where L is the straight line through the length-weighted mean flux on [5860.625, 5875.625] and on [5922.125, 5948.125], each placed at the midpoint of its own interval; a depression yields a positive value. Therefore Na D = 4.5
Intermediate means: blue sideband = 9.51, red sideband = 8.97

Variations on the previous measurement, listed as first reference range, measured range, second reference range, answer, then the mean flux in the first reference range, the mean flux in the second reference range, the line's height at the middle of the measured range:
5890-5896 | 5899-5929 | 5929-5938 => -3.39 angstrom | 7.17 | 8.72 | 7.97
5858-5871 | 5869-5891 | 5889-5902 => 1.41 angstrom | 9.39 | 7.95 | 8.67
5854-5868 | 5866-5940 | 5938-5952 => 5.33 angstrom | 9.41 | 9.07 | 9.24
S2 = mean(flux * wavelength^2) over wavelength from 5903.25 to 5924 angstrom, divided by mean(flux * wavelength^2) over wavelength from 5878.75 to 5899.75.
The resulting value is 1.18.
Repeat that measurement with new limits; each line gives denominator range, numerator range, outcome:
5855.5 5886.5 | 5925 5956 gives 1.02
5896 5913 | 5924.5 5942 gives 1.01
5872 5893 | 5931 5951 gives 1.17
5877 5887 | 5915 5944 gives 1.16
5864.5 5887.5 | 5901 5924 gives 1.03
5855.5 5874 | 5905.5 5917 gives 0.97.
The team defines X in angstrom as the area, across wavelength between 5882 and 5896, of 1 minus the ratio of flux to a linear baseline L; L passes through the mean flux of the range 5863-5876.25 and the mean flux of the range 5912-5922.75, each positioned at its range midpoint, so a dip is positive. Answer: 3.4 angstrom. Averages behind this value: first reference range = 9.53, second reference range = 8.76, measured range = 6.95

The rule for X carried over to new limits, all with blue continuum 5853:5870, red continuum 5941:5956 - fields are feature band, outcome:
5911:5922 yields 0.3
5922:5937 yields 0.3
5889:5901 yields 1.7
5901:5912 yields 0.3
